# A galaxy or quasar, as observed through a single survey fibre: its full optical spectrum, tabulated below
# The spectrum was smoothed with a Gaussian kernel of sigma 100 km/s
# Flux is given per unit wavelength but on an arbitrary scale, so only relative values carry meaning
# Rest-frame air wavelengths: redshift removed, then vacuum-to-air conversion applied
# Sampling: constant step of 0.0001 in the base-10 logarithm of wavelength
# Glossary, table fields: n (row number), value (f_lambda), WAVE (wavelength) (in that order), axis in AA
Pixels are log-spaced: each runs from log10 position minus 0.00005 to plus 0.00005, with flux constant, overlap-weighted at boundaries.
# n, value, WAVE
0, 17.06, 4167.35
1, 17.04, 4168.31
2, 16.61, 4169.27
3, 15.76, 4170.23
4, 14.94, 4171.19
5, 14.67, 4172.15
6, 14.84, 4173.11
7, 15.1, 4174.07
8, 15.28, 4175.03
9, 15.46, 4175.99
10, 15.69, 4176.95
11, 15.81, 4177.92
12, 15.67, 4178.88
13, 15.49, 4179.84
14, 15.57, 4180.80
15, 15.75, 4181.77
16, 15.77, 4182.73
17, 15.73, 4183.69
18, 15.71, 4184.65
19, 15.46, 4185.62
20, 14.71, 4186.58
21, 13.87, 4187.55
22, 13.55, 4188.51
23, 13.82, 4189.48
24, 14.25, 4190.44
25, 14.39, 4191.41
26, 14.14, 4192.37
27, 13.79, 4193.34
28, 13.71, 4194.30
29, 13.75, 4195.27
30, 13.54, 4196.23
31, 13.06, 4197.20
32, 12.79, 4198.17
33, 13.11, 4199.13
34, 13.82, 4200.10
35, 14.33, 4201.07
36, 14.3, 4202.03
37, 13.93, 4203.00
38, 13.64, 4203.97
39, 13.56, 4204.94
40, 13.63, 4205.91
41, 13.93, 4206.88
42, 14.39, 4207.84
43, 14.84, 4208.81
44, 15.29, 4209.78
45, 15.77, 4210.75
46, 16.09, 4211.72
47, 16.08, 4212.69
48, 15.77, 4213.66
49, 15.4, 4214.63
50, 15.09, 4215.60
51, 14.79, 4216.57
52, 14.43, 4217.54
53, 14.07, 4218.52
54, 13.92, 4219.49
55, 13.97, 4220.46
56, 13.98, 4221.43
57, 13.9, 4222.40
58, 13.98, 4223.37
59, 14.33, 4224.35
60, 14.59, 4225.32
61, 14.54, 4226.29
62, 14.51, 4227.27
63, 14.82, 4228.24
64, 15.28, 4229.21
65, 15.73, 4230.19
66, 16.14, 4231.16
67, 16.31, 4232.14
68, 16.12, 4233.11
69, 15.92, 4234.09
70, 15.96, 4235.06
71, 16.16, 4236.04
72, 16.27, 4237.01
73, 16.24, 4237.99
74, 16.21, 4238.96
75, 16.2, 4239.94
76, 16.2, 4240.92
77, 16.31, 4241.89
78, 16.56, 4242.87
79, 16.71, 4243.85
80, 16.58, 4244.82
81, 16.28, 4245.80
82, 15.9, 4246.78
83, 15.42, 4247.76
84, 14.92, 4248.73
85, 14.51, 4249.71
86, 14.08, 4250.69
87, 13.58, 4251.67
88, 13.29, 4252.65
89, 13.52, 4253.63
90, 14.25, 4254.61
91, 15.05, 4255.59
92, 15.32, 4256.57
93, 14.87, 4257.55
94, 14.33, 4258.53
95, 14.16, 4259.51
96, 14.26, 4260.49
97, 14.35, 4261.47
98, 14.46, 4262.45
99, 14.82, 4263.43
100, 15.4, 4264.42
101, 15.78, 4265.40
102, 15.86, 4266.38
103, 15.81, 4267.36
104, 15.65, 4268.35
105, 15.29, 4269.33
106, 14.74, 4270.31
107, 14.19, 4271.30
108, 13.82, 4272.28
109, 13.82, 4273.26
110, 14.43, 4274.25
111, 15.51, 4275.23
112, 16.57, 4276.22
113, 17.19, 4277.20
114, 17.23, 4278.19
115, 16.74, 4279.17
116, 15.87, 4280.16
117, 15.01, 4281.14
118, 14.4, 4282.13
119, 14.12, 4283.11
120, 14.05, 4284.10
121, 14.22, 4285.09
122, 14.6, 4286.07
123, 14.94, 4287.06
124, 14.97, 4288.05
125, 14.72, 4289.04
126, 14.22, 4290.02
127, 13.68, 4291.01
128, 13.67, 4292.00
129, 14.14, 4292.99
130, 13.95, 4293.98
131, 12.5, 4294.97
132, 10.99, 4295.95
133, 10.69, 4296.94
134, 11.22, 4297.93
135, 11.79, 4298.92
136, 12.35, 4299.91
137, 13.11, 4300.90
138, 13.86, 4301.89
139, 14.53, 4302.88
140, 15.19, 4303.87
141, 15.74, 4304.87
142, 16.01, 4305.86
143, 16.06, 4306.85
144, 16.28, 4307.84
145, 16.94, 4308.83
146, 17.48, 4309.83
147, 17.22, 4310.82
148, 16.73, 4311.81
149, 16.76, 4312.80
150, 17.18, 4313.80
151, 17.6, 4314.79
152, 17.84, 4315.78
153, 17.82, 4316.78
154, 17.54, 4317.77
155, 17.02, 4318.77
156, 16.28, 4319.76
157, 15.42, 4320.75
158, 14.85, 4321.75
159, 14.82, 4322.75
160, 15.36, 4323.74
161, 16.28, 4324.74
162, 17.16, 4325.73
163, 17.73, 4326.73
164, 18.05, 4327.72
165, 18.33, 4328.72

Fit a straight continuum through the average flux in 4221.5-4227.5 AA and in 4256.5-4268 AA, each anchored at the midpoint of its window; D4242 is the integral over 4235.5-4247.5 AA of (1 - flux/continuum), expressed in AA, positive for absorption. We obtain -1.41 AA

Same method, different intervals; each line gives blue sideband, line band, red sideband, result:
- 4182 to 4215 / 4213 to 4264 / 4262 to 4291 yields -1.1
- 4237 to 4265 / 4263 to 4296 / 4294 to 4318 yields 0.6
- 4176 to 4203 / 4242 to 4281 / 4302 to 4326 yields 1.0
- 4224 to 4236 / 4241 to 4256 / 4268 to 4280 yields 0.2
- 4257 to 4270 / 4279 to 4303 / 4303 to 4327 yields 3.1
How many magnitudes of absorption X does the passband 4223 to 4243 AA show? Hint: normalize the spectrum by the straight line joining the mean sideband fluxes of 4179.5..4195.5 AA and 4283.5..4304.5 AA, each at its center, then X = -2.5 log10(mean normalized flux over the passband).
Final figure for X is -0.106 mag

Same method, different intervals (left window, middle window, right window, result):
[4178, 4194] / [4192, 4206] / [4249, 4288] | 0.09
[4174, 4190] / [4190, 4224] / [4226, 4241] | 0.09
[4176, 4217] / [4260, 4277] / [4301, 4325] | 0.04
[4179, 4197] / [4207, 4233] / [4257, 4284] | -0.01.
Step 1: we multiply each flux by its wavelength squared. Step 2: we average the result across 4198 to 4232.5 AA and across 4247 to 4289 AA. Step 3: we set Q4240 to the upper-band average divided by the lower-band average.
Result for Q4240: 1.05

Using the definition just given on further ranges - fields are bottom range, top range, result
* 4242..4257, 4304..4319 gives 1.15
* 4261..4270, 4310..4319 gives 1.16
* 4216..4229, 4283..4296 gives 1.01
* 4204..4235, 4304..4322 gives 1.17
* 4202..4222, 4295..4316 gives 1.07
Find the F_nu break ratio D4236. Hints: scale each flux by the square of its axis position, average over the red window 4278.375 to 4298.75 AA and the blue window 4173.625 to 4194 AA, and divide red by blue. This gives 0.98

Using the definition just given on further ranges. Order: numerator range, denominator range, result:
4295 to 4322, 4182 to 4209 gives 1.14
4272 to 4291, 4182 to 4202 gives 1.11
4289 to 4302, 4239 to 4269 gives 0.86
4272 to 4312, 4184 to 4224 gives 1.07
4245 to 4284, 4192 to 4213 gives 1.09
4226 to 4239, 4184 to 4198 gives 1.14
